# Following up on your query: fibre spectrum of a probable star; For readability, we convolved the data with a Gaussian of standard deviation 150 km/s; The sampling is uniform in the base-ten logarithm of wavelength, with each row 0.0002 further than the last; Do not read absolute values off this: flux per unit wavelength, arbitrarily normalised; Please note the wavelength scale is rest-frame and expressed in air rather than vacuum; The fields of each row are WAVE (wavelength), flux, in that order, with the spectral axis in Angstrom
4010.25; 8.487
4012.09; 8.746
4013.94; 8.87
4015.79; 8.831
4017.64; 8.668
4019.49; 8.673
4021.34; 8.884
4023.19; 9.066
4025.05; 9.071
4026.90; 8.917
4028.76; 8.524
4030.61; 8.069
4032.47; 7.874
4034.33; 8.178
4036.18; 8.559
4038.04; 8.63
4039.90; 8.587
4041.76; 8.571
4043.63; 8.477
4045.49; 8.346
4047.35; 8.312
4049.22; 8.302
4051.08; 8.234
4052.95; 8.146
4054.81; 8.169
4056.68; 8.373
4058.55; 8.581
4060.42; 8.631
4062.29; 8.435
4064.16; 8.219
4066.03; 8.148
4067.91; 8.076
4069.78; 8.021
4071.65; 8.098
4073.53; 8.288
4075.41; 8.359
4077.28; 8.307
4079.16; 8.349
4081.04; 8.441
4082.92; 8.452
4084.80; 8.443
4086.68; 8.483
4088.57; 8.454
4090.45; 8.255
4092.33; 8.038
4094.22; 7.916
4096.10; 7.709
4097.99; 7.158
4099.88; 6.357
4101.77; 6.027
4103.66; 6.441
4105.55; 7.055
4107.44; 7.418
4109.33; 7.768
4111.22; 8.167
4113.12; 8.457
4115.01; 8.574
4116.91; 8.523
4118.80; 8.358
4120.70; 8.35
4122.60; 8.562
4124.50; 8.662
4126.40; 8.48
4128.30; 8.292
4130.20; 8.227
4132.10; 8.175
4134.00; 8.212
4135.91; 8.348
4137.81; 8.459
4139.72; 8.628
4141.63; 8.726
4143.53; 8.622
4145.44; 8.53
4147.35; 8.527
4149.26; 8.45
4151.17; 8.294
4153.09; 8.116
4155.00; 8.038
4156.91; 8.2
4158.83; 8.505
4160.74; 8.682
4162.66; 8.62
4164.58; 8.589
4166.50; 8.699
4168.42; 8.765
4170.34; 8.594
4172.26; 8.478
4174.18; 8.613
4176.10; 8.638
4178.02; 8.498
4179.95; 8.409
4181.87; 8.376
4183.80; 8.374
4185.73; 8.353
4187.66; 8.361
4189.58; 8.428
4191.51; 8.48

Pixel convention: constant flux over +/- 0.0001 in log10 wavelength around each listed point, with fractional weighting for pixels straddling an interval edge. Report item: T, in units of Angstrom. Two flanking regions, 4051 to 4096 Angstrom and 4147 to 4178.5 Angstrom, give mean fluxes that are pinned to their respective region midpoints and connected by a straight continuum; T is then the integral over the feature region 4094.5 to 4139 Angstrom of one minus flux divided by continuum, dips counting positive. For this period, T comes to 2.51 Angstrom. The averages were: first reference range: 8.28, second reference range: 8.49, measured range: 7.91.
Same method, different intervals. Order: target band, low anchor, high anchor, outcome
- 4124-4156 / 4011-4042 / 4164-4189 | 0.6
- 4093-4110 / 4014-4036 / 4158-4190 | 2.9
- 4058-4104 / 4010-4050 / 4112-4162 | 2.7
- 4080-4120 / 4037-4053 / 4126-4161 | 2.7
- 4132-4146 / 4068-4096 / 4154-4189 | -0.1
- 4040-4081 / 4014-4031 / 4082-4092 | 1.1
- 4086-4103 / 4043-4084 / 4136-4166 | 1.6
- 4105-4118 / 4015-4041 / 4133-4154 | 0.7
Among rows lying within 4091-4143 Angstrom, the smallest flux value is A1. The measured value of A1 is 6.027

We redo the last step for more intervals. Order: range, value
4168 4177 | 8.478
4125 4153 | 8.175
